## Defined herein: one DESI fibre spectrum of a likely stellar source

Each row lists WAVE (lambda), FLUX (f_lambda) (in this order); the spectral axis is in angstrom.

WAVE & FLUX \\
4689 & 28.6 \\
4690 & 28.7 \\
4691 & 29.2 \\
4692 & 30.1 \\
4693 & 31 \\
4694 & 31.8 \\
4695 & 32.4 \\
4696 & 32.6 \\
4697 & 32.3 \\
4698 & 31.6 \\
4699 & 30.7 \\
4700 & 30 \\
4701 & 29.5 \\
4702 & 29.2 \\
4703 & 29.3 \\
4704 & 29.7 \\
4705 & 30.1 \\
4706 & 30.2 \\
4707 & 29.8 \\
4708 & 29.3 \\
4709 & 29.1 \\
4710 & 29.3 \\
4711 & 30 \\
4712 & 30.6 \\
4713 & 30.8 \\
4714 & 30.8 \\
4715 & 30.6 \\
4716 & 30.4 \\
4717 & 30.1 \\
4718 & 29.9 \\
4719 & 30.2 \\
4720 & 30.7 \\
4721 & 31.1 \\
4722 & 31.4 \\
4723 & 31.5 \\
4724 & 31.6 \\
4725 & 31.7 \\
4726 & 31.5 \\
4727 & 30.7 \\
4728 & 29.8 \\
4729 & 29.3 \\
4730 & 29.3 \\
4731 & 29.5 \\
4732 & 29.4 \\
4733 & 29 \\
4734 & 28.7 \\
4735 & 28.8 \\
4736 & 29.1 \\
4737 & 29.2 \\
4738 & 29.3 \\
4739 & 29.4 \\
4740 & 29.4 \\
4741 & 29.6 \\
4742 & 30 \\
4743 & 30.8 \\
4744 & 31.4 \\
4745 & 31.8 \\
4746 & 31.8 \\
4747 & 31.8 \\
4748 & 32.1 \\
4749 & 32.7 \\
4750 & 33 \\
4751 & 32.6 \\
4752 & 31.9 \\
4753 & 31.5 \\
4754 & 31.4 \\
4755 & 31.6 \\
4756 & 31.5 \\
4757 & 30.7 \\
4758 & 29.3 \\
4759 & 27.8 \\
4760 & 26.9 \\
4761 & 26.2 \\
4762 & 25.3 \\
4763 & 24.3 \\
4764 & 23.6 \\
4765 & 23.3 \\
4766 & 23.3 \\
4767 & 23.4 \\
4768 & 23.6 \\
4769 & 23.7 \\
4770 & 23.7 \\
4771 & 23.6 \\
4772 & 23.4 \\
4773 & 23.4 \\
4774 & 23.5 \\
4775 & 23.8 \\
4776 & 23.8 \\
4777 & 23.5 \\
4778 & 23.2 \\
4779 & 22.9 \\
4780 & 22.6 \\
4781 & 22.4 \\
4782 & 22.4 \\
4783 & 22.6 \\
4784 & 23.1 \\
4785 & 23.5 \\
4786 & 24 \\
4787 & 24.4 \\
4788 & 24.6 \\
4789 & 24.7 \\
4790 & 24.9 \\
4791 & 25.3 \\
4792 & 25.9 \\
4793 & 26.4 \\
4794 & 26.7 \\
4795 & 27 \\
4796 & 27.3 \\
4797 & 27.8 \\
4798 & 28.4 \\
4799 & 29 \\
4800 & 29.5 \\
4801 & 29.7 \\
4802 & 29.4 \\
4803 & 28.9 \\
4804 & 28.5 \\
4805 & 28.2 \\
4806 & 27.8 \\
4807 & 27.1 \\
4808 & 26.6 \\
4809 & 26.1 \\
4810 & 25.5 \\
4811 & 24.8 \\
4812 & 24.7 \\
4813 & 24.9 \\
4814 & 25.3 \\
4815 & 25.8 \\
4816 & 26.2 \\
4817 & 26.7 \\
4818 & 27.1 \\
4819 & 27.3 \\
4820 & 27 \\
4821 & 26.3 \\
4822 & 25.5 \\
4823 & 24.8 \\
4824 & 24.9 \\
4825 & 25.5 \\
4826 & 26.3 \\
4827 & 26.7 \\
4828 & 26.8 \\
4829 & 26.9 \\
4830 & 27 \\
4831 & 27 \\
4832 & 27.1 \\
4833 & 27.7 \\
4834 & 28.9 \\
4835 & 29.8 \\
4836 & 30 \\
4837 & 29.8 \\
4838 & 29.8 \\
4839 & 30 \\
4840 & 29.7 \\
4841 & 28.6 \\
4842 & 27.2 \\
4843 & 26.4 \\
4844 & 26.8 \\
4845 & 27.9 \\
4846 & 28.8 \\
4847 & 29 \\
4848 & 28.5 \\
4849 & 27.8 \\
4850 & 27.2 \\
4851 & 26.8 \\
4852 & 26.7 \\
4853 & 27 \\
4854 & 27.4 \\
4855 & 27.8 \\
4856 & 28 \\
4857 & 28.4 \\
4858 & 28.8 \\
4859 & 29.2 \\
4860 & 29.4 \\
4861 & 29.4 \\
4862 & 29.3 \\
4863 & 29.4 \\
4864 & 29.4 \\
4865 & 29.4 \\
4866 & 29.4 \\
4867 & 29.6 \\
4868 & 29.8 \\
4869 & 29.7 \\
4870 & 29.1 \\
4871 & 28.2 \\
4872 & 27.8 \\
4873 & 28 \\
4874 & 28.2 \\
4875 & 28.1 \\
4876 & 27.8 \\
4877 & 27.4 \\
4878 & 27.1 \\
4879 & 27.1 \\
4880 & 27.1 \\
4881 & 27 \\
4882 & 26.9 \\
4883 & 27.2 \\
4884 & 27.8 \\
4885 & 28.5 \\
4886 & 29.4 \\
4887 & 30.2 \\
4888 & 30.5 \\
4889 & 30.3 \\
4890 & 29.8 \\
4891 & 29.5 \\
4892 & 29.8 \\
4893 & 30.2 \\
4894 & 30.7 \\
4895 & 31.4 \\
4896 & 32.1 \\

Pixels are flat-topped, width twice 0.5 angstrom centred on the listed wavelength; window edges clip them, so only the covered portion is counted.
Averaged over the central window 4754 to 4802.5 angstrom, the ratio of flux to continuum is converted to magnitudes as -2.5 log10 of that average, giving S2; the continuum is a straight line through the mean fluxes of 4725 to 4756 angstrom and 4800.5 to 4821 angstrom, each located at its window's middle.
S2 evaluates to 0.123 mag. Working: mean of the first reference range 30.6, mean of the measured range 25.5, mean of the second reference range 26.9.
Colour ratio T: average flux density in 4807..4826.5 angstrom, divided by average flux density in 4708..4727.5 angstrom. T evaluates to 0.8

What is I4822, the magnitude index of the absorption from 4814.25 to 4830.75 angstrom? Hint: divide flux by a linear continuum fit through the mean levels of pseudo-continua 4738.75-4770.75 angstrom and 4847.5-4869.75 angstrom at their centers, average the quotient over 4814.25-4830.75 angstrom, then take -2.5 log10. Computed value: 0.09 mag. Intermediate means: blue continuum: 28.7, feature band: 26.3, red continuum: 28.6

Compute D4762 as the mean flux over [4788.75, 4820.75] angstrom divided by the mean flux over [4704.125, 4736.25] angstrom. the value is 0.9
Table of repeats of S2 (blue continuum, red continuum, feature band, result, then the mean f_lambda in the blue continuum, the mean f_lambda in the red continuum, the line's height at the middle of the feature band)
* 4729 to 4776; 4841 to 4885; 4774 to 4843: 0.07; 28.2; 28.1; 28.2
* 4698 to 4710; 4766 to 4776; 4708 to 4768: -0.12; 29.8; 23.6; 26.6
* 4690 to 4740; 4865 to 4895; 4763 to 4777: 0.25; 30.2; 28.8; 29.7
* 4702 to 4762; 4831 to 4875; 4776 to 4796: 0.21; 30.2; 28.5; 29.5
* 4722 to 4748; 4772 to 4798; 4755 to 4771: 0.05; 30.2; 24.4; 27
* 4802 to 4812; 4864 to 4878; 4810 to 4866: 0.01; 27.1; 28.6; 27.8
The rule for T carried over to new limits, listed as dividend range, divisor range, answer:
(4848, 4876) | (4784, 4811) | 1.07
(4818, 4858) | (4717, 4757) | 0.90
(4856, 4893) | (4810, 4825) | 1.11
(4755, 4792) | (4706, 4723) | 0.81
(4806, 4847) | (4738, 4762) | 0.89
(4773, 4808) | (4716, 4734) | 0.85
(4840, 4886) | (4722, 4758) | 0.92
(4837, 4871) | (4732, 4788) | 1.05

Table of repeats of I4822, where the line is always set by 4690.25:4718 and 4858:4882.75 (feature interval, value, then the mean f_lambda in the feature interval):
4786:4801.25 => 0.11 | 26.6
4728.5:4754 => -0.02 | 30.5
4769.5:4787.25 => 0.26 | 23.3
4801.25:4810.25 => 0.06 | 27.7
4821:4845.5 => 0.05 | 27.5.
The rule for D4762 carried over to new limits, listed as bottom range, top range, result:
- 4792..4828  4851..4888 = 1.06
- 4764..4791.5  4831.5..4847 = 1.21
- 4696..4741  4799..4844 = 0.91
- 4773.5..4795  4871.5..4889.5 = 1.17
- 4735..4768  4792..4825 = 0.92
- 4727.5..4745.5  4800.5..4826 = 0.90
